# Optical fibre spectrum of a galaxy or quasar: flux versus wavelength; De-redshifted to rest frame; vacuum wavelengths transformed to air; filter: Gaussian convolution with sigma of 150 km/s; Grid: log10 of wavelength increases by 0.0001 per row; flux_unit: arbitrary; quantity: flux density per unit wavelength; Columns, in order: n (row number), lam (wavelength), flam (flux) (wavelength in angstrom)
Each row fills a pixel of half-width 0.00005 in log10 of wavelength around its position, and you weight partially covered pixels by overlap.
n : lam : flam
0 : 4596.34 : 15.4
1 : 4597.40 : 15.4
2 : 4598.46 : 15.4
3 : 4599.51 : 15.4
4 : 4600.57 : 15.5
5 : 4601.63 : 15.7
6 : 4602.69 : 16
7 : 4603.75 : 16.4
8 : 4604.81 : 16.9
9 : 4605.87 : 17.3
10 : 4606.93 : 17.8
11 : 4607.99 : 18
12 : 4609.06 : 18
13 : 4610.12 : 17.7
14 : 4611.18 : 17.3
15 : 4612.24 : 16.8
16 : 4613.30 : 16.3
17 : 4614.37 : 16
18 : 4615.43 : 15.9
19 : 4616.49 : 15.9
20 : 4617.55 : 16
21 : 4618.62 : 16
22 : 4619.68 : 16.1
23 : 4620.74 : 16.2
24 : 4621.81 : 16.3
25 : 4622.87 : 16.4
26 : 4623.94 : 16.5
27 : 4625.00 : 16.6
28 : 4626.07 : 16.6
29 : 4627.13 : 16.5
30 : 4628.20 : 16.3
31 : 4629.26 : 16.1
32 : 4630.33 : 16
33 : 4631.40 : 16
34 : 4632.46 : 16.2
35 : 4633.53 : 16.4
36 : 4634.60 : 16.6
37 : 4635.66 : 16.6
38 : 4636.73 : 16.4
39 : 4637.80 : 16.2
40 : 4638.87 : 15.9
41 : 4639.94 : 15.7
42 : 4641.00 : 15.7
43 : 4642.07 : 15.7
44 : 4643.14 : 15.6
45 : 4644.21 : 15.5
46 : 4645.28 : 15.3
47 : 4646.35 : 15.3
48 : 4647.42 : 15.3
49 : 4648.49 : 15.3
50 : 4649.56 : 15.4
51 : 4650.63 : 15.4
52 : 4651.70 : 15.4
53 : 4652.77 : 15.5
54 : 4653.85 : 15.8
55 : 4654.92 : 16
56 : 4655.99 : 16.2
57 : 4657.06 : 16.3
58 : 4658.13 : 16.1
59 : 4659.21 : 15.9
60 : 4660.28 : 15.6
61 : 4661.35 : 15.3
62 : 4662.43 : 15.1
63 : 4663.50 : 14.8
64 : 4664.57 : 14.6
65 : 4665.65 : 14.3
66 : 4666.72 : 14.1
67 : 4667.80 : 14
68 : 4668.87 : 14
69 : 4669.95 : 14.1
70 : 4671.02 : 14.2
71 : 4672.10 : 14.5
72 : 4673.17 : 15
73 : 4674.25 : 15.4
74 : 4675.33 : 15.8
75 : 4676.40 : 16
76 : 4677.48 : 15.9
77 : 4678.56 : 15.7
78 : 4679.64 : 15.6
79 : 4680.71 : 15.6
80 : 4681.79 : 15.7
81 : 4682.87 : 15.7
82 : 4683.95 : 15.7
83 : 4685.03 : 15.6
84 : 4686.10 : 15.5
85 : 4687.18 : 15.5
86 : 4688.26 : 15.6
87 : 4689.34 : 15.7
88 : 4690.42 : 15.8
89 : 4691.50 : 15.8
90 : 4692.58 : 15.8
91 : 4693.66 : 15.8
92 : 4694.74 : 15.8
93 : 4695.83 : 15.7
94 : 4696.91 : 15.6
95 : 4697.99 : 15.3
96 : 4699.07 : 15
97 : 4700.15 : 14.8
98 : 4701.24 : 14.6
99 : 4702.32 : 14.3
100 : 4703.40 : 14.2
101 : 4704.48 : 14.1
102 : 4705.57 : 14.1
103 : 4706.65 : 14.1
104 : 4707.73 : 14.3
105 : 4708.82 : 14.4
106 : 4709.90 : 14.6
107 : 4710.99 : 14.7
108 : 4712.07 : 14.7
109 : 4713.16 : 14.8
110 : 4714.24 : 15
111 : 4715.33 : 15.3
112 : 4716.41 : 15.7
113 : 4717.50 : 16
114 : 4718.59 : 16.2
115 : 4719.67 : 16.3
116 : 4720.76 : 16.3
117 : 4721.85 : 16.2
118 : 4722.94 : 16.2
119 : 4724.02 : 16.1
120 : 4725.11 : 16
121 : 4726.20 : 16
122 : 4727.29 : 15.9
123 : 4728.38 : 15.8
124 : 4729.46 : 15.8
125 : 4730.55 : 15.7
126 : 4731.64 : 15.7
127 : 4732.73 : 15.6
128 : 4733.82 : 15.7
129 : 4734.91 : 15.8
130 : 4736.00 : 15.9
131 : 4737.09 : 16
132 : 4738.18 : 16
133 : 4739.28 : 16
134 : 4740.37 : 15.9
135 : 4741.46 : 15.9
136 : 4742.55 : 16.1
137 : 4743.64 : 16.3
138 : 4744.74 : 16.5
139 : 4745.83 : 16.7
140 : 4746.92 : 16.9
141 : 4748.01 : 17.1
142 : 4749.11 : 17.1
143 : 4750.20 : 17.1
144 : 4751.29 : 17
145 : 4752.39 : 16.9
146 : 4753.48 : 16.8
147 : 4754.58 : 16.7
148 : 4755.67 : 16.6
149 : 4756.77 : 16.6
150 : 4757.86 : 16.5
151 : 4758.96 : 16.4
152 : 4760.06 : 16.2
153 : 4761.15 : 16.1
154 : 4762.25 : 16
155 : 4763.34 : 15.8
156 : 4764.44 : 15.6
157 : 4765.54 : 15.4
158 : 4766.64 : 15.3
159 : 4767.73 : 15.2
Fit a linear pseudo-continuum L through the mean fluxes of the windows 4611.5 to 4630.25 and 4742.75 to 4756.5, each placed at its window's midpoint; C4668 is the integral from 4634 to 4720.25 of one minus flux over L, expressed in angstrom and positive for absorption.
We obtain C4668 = 6.07 angstrom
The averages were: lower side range 16.3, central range 15.3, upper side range 16.8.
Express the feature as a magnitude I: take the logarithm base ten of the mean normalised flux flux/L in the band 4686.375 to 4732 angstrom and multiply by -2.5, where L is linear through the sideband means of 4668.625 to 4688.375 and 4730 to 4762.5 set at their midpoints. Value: 0.03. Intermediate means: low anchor 15.3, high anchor 16.3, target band 15.4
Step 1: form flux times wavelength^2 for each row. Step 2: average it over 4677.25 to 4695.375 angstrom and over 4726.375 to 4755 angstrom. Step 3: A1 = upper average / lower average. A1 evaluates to 1.06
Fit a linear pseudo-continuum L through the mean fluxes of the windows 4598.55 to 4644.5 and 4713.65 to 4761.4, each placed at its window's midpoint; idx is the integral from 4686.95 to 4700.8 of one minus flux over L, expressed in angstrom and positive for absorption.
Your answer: 0.60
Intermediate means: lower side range 16.3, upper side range 16.2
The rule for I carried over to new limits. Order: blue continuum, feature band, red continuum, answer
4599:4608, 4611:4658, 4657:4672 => -0.03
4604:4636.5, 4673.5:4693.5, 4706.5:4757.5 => 0.04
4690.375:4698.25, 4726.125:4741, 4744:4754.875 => 0.05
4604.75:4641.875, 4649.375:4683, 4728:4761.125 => 0.08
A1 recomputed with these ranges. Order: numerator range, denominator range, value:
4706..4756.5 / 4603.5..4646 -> 1.02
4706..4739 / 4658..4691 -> 1.04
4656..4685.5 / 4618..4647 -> 0.96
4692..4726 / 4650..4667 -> 1.01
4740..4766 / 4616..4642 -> 1.07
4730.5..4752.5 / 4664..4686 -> 1.11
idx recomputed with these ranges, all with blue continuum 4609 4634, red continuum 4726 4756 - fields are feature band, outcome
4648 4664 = 0.7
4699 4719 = 1.9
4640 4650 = 0.6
